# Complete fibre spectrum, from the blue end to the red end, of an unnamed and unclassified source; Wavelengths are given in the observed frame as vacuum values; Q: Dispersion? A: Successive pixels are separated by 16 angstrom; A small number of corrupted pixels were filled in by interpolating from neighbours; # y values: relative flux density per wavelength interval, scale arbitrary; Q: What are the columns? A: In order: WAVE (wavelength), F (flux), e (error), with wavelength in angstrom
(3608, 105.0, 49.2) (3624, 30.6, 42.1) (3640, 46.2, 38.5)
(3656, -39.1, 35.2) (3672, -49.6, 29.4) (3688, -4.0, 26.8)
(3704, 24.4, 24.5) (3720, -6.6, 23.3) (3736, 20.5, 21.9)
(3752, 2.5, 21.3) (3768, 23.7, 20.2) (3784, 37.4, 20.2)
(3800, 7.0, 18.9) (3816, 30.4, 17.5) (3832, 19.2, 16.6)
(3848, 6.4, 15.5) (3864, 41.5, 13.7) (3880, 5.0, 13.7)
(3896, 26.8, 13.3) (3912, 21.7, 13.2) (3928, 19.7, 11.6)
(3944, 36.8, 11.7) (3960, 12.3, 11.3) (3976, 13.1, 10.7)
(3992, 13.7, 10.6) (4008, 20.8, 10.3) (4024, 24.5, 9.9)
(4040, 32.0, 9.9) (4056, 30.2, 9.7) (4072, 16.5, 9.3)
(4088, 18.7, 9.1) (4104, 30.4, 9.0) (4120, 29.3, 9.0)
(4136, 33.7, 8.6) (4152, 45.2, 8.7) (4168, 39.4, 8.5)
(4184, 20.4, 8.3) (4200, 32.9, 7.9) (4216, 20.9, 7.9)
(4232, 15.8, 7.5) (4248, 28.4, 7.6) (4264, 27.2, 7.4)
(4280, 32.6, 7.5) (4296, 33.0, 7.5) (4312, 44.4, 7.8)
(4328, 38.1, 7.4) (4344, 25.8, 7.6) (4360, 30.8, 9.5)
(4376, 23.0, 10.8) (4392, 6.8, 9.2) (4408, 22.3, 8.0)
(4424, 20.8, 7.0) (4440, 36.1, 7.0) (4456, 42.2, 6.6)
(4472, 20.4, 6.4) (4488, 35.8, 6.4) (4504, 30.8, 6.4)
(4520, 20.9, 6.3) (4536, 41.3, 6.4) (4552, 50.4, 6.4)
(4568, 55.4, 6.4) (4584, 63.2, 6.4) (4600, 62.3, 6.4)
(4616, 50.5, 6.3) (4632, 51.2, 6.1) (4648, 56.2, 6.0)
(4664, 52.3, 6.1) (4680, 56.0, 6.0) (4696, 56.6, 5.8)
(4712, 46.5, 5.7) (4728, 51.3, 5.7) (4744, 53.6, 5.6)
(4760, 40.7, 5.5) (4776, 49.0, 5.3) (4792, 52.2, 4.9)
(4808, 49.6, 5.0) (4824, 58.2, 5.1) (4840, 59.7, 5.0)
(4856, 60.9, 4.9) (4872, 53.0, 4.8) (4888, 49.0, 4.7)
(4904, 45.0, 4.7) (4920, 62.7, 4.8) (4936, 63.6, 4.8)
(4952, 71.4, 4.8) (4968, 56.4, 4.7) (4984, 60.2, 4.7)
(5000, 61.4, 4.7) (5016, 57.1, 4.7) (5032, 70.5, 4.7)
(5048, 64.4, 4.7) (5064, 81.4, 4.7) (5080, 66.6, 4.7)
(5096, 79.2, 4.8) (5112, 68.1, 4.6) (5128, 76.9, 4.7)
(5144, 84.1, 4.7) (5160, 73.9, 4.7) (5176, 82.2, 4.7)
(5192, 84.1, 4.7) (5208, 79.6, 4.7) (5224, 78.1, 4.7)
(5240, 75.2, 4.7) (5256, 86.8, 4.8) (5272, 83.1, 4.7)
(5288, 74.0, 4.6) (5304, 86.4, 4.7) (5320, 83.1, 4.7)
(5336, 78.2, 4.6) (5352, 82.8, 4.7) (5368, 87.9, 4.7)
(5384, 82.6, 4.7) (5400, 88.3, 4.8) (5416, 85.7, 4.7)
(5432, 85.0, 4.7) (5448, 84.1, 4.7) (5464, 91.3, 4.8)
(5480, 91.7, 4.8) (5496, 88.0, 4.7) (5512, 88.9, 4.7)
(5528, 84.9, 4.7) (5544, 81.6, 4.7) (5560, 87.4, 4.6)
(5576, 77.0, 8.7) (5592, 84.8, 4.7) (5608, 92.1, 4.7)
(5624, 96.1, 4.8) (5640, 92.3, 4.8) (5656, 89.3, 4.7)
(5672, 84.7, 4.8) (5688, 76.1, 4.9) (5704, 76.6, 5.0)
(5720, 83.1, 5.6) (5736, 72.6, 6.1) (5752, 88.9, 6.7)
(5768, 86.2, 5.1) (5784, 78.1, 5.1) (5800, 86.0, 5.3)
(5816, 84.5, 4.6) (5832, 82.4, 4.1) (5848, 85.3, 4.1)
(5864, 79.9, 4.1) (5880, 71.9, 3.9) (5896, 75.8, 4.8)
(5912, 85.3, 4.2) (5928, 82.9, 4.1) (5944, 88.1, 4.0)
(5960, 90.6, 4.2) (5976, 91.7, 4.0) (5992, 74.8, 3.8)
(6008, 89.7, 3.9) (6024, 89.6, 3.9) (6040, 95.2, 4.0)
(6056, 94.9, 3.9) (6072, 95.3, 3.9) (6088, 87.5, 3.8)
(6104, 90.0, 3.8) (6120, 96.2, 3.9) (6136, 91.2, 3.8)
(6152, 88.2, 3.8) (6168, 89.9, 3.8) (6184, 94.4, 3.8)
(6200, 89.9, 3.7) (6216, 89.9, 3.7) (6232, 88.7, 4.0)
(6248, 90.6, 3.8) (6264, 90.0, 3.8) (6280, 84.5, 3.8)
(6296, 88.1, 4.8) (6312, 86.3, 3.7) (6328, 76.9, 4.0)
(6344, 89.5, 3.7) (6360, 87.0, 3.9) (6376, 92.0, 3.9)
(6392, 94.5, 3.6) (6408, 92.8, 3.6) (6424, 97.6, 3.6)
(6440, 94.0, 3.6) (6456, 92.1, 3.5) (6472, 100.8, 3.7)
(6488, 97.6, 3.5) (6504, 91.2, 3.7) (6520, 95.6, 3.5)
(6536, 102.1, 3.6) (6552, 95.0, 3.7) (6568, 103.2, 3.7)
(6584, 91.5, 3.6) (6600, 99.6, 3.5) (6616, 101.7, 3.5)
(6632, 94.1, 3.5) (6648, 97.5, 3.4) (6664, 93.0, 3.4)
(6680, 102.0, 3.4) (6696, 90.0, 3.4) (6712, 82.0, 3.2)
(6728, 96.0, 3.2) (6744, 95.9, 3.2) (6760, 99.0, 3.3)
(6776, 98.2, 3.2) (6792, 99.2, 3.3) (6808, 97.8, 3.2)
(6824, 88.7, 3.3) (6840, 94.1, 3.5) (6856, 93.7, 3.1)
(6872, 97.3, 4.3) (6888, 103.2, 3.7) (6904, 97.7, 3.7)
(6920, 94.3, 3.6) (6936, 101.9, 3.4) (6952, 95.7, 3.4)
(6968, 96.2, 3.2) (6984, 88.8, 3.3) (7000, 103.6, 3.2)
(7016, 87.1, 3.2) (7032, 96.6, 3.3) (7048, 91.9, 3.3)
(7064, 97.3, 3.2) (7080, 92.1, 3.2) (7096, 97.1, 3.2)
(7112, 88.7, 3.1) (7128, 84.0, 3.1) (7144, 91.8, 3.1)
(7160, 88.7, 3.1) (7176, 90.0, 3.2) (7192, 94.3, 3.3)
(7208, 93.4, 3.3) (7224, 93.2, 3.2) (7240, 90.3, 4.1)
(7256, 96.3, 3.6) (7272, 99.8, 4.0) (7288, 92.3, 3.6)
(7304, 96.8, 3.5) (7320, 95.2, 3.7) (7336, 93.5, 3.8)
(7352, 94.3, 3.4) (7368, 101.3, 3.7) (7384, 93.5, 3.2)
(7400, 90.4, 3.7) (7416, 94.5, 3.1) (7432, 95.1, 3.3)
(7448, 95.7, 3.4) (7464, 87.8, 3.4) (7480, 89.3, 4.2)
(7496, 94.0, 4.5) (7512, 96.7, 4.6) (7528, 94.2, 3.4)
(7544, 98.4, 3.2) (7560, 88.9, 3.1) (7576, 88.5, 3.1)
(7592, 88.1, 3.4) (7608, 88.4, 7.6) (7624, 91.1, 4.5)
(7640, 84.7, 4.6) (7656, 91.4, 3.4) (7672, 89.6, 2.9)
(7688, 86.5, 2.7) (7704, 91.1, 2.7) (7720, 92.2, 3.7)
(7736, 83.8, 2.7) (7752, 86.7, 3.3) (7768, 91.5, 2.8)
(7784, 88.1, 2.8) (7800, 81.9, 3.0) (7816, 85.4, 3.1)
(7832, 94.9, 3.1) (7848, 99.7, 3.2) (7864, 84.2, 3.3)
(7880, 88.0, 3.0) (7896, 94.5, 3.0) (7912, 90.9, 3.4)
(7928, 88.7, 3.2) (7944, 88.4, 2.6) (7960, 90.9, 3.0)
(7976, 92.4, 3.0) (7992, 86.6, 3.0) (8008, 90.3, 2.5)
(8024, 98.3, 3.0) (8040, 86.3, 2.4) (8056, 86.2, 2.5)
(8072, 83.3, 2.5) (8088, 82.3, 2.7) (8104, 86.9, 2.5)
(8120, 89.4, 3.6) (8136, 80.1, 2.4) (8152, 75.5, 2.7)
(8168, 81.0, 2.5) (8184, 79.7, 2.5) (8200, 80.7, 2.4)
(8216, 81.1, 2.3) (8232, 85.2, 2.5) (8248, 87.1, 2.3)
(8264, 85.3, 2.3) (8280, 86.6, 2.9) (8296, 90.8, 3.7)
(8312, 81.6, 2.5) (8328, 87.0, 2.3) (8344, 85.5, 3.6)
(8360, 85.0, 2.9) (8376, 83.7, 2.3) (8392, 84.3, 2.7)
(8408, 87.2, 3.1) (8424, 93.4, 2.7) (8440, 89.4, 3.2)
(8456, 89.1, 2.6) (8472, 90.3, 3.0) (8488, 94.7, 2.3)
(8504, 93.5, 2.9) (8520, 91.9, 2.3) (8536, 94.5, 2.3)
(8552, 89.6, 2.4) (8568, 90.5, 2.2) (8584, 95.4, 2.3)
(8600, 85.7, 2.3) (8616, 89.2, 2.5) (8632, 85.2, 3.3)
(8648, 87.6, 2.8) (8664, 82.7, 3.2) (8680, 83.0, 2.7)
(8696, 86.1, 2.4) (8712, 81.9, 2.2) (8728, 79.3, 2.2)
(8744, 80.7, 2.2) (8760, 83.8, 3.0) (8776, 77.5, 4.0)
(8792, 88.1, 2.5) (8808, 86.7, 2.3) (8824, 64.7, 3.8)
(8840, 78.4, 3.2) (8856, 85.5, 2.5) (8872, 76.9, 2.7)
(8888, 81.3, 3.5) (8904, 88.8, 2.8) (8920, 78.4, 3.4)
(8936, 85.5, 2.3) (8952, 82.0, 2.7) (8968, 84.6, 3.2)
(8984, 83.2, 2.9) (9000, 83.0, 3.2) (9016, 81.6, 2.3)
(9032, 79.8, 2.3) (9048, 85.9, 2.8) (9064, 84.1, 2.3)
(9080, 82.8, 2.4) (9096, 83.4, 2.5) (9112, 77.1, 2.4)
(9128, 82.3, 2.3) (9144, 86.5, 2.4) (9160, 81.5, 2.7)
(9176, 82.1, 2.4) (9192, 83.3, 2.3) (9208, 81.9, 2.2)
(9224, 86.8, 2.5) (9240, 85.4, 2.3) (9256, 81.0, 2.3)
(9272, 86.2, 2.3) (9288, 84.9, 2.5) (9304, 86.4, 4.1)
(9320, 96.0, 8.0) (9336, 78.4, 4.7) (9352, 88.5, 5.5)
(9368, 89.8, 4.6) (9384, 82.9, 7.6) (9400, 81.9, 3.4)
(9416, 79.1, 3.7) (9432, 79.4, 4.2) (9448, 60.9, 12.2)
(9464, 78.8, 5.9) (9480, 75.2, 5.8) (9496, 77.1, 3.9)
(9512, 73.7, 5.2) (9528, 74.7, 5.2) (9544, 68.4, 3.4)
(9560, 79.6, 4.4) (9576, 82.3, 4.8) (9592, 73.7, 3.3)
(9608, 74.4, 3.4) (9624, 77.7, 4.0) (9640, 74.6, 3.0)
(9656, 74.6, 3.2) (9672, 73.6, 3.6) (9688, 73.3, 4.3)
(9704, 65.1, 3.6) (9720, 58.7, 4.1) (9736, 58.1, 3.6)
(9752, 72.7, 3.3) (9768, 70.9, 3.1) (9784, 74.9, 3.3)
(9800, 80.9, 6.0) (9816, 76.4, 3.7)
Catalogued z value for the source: 0.138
